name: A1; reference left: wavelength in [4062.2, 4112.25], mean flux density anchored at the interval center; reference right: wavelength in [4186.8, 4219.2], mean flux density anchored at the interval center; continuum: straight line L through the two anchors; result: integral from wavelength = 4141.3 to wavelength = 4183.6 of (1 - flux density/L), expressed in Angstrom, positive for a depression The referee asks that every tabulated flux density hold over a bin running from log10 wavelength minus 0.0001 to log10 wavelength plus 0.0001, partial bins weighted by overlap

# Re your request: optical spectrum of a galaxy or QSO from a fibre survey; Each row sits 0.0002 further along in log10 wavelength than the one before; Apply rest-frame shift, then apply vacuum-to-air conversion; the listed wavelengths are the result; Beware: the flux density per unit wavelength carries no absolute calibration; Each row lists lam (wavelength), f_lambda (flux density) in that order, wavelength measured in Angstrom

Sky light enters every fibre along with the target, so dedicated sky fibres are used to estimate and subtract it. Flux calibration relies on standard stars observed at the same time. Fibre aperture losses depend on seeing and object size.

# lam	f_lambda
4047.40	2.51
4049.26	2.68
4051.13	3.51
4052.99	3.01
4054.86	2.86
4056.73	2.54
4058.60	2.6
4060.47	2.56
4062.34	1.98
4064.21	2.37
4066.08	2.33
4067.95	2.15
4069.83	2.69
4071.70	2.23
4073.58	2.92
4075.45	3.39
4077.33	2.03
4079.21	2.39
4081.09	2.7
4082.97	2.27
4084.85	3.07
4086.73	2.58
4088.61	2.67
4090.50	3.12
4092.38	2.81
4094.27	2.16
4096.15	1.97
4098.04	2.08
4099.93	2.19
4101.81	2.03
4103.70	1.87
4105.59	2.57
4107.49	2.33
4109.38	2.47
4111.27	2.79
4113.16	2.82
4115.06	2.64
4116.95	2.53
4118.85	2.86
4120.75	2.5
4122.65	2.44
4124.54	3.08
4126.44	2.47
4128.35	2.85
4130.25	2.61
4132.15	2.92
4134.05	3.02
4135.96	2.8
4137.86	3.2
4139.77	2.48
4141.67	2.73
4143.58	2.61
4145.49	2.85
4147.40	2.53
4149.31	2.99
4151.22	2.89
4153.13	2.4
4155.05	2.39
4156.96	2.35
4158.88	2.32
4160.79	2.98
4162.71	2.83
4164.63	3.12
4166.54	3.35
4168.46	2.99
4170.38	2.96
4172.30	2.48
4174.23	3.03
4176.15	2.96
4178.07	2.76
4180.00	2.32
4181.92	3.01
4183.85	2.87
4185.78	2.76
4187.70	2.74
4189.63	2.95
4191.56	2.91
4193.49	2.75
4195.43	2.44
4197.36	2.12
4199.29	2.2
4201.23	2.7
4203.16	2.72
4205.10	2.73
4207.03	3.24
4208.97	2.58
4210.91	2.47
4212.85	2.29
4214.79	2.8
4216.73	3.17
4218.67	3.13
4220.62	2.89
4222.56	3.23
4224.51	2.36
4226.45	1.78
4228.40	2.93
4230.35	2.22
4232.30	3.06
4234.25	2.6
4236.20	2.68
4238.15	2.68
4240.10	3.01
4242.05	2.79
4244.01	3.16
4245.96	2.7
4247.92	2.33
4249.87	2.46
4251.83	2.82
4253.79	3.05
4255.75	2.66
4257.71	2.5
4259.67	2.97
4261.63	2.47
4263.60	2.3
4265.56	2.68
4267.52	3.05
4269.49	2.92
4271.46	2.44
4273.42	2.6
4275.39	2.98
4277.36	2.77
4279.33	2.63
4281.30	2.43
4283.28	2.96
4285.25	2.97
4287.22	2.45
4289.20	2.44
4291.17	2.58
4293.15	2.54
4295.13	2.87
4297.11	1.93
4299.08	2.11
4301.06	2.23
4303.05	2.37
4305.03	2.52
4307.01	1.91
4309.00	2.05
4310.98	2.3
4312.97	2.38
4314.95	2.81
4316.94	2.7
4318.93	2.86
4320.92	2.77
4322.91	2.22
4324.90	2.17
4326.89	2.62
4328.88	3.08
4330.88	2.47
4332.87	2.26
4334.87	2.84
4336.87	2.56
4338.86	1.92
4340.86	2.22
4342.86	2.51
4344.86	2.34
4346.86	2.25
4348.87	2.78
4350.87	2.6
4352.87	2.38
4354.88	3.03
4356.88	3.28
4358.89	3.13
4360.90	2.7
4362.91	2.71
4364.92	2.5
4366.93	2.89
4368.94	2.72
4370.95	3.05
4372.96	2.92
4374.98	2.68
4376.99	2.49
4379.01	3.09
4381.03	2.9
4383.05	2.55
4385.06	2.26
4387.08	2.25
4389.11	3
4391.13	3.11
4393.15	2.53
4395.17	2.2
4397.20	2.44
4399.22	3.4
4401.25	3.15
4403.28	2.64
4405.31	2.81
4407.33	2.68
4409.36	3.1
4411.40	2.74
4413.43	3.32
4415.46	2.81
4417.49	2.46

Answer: -2.5 Angstrom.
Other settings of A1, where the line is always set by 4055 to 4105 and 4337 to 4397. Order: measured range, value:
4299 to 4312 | 1.94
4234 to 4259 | -1.59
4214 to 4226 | -1.55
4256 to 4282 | -0.90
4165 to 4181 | -2.20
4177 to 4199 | -1.30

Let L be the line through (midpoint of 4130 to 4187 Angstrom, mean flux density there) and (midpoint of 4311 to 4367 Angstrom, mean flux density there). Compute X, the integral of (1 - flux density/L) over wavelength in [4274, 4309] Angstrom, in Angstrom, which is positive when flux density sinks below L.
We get 2.0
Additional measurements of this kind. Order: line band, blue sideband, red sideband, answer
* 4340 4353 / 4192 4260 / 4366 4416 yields 1.5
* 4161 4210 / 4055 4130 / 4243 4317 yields -4.5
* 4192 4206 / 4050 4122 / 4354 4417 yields 0.6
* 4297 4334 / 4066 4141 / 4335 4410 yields 3.5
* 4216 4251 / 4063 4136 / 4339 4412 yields -1.3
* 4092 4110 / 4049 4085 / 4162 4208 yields 2.9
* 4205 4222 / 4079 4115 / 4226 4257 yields -1.1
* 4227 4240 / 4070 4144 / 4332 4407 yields -0.2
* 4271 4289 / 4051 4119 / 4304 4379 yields -0.8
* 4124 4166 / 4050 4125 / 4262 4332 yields -3.3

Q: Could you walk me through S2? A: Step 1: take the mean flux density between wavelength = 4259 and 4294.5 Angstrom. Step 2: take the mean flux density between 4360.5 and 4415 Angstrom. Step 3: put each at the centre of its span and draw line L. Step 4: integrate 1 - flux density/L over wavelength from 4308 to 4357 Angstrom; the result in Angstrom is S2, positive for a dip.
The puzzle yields 3.6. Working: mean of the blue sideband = 2.68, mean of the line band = 2.52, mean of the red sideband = 2.77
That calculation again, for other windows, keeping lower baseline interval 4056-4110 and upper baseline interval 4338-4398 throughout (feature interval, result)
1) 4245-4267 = -0.6 Angstrom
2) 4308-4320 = 0.4 Angstrom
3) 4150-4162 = -0.3 Angstrom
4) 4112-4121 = -0.8 Angstrom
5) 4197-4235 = -1.9 Angstrom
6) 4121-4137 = -1.8 Angstrom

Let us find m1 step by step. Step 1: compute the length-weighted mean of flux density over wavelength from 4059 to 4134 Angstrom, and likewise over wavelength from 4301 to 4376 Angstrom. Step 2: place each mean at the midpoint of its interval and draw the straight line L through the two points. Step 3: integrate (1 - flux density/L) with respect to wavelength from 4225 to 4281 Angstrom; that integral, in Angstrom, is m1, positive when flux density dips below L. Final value -2.6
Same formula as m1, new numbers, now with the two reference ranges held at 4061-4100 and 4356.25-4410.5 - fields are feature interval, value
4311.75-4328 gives 0.91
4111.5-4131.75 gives -1.30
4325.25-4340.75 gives 1.30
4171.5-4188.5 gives -1.24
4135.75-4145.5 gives -0.86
